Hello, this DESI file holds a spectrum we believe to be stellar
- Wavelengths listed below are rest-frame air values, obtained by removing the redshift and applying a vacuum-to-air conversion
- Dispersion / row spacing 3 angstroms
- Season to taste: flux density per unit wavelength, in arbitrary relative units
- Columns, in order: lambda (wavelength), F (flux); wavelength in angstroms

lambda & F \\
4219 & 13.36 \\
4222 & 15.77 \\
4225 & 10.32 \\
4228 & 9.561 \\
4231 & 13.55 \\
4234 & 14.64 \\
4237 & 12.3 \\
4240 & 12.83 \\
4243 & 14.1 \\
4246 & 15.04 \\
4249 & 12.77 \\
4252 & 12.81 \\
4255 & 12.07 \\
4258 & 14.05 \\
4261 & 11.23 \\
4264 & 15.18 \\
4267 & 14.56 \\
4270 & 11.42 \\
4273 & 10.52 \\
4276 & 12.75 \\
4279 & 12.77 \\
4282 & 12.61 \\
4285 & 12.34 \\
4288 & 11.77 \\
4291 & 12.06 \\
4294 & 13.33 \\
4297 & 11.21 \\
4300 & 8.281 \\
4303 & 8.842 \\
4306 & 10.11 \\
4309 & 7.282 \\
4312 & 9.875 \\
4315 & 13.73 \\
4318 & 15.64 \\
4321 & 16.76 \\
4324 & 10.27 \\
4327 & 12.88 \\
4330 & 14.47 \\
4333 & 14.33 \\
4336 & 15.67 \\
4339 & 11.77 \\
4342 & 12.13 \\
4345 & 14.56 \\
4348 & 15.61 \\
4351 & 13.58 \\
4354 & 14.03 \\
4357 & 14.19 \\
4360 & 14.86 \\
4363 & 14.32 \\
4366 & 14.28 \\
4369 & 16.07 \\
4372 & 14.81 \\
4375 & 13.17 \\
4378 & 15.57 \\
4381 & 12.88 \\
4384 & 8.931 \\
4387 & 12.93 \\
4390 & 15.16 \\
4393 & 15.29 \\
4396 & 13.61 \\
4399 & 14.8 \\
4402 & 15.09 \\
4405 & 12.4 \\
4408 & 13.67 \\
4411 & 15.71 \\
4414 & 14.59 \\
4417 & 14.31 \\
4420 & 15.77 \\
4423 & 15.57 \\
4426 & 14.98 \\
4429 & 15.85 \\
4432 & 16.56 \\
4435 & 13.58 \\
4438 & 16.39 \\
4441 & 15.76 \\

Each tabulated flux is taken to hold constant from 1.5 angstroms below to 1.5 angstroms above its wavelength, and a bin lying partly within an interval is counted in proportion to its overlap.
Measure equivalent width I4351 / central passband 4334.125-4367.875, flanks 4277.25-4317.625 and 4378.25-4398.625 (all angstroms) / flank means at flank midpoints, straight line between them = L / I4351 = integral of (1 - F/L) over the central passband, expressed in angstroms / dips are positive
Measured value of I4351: -4.4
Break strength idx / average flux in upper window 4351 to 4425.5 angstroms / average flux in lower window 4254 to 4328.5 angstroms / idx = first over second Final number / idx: 1.2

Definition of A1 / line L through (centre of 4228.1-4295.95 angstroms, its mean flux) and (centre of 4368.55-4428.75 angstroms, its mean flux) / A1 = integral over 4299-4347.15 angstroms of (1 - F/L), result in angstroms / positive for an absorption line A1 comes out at 4.04 angstroms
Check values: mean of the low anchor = 12.9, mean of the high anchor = 14.3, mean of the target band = 12.4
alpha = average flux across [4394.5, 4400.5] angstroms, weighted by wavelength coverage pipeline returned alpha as 14.2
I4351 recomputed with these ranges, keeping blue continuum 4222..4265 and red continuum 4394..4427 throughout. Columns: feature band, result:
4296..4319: 5.2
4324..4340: 0.3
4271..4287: 1.4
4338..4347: 0.6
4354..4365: -0.2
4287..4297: 0.9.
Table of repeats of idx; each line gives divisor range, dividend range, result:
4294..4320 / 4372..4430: 1.31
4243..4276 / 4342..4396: 1.08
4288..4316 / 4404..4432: 1.41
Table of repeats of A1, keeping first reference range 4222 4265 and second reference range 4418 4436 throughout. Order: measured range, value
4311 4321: 0.10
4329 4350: 0.27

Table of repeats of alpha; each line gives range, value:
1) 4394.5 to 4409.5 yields 13.9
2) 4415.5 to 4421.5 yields 15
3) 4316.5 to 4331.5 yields 14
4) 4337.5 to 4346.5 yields 12.8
